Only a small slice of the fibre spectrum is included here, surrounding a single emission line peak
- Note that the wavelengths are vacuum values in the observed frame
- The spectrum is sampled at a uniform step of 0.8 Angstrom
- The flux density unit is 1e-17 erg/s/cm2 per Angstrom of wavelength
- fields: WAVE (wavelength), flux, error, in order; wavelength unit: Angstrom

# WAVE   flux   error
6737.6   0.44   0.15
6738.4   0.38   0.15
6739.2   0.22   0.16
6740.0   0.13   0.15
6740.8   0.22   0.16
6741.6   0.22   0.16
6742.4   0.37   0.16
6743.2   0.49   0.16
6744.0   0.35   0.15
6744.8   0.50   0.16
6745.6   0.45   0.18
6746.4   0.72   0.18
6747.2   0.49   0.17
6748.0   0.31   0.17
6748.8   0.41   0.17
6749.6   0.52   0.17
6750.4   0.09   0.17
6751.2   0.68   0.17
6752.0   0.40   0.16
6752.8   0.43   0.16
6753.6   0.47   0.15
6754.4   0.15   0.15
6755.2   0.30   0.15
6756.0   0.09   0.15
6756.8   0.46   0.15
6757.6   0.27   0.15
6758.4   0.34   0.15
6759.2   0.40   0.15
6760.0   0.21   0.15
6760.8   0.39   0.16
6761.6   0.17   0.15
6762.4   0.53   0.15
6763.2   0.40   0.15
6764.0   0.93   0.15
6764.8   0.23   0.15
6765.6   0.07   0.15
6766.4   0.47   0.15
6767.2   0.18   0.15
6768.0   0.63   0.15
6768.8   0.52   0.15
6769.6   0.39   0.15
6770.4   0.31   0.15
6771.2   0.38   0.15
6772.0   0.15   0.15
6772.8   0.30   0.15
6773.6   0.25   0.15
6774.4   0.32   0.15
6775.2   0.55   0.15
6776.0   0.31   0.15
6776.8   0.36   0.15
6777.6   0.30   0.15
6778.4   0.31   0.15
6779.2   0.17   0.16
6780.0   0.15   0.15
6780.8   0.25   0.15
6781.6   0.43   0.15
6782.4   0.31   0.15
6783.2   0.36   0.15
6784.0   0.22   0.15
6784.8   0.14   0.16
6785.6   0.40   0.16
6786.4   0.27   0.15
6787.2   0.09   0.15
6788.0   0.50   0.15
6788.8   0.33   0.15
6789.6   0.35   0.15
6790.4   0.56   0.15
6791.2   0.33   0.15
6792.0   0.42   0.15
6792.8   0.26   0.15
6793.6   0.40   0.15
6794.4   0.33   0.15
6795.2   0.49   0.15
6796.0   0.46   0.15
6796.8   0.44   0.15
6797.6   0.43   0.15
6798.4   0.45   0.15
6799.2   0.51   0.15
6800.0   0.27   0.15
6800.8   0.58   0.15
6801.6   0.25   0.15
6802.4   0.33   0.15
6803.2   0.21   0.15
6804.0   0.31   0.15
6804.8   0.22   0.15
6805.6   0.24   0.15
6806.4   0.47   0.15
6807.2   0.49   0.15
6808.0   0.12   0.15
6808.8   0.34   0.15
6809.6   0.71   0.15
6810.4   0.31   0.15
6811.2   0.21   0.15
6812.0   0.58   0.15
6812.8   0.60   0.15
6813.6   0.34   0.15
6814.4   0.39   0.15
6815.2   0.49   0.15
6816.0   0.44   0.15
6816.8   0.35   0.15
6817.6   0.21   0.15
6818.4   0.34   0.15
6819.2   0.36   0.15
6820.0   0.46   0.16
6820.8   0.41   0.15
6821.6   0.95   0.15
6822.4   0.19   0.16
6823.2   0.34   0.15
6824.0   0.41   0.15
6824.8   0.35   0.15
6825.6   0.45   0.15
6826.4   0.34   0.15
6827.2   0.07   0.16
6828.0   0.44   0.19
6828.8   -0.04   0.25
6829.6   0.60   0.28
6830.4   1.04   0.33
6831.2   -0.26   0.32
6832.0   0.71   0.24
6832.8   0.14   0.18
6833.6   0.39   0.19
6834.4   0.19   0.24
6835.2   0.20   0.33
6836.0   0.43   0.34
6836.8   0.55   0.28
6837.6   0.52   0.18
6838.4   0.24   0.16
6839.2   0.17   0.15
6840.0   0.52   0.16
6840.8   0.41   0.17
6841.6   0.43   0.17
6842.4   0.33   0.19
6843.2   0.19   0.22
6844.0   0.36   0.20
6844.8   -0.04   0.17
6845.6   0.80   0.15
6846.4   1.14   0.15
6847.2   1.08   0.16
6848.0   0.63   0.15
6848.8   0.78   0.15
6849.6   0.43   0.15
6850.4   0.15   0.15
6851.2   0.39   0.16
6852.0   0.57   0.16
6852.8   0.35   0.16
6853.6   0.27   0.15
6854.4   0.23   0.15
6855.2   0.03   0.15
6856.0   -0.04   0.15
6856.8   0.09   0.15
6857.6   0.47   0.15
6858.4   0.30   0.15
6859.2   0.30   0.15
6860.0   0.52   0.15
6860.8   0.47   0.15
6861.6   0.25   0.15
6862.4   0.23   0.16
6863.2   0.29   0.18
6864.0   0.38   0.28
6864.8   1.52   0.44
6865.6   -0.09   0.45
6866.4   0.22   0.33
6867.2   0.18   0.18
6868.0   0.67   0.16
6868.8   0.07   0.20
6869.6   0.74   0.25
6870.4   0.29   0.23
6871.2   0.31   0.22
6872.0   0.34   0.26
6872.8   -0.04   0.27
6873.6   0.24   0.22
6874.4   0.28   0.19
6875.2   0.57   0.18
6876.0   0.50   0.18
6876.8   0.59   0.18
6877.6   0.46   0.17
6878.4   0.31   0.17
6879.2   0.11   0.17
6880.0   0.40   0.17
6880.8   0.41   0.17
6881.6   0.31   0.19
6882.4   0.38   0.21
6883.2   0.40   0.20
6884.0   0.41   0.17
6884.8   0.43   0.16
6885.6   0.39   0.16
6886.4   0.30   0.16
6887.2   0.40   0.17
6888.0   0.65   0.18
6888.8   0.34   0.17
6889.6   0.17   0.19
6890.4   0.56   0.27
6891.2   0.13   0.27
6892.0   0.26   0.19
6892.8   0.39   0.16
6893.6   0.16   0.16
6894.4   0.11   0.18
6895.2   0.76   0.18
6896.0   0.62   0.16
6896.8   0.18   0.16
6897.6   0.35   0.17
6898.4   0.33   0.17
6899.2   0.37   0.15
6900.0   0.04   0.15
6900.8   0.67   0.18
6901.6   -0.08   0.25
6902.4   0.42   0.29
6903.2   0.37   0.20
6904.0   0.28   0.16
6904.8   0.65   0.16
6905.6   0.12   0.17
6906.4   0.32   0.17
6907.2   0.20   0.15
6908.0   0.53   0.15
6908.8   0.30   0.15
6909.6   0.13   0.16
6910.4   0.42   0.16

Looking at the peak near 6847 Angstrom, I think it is H-gamma 4340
